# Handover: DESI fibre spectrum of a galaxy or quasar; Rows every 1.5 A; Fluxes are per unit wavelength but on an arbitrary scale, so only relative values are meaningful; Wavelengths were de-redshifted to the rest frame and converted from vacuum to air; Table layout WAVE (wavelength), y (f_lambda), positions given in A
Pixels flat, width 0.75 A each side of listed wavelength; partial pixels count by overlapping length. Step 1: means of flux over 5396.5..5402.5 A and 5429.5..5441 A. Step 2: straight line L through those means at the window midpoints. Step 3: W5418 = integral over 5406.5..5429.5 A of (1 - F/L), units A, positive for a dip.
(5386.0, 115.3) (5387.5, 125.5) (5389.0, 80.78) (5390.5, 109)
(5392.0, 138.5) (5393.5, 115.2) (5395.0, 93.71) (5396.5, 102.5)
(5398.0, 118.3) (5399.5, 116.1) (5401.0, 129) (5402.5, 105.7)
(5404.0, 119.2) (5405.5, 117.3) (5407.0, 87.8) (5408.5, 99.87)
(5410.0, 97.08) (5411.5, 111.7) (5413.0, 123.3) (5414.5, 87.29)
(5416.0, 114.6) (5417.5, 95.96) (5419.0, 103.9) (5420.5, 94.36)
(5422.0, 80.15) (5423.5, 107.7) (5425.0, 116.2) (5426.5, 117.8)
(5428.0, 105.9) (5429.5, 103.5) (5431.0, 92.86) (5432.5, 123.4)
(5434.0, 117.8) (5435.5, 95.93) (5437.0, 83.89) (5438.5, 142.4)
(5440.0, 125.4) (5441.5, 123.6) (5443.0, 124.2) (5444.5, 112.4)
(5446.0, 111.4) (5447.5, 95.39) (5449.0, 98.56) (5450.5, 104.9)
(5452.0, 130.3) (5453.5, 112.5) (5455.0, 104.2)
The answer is 2.20 A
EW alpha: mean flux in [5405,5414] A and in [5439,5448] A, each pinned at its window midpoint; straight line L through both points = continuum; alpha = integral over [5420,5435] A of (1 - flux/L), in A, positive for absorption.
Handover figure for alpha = 0.7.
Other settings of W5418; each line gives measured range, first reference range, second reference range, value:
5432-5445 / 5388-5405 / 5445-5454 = -0.8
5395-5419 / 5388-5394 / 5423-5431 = 0.5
